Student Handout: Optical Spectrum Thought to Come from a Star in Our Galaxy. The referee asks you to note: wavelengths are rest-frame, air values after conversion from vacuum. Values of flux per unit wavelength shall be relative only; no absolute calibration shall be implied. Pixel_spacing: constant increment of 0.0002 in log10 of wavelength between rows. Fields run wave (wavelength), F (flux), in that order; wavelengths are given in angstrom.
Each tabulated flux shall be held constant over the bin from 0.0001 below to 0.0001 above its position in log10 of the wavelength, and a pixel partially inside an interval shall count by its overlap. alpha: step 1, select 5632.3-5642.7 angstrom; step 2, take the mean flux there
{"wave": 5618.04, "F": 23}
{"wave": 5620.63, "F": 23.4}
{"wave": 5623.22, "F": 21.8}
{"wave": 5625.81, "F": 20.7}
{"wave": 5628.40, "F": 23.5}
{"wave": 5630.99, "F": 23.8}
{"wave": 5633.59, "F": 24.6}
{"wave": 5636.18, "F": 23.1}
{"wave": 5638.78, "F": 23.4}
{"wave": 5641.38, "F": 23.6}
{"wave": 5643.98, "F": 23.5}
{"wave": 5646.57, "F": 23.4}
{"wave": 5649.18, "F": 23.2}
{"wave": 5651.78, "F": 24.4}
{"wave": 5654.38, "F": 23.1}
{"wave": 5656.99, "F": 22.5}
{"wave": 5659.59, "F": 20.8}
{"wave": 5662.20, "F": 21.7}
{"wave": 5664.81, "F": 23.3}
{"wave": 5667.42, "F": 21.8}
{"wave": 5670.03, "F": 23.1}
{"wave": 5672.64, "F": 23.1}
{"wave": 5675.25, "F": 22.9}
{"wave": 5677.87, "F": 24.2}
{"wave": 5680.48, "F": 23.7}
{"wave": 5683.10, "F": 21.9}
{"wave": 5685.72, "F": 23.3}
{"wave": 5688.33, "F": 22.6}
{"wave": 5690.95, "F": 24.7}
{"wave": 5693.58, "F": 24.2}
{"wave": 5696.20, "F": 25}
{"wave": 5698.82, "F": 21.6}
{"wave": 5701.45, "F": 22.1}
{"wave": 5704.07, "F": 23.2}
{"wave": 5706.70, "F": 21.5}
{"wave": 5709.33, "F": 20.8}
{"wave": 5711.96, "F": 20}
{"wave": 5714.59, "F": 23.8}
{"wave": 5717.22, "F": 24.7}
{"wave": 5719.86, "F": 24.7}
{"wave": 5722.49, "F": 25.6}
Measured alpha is 23.7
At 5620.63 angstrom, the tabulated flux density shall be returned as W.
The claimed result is 23.4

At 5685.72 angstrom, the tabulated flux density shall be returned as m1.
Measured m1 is 23.3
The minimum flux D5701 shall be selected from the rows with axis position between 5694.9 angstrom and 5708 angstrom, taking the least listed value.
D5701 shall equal 21.5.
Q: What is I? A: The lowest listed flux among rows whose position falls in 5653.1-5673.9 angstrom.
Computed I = 20.8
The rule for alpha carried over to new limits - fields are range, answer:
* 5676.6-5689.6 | 23.2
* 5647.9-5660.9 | 22.8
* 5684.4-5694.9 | 23.7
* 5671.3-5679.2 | 23.4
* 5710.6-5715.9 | 21.9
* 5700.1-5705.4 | 22.6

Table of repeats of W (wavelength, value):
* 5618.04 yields 23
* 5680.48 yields 23.7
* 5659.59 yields 20.8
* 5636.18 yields 23.1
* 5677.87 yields 24.2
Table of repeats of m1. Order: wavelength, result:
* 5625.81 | 20.7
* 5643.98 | 23.5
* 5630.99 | 23.8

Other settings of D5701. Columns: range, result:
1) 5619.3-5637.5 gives 20.7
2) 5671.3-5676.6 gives 22.9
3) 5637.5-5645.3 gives 23.4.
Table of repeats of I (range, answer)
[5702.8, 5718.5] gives 20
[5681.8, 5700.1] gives 21.6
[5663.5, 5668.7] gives 21.8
